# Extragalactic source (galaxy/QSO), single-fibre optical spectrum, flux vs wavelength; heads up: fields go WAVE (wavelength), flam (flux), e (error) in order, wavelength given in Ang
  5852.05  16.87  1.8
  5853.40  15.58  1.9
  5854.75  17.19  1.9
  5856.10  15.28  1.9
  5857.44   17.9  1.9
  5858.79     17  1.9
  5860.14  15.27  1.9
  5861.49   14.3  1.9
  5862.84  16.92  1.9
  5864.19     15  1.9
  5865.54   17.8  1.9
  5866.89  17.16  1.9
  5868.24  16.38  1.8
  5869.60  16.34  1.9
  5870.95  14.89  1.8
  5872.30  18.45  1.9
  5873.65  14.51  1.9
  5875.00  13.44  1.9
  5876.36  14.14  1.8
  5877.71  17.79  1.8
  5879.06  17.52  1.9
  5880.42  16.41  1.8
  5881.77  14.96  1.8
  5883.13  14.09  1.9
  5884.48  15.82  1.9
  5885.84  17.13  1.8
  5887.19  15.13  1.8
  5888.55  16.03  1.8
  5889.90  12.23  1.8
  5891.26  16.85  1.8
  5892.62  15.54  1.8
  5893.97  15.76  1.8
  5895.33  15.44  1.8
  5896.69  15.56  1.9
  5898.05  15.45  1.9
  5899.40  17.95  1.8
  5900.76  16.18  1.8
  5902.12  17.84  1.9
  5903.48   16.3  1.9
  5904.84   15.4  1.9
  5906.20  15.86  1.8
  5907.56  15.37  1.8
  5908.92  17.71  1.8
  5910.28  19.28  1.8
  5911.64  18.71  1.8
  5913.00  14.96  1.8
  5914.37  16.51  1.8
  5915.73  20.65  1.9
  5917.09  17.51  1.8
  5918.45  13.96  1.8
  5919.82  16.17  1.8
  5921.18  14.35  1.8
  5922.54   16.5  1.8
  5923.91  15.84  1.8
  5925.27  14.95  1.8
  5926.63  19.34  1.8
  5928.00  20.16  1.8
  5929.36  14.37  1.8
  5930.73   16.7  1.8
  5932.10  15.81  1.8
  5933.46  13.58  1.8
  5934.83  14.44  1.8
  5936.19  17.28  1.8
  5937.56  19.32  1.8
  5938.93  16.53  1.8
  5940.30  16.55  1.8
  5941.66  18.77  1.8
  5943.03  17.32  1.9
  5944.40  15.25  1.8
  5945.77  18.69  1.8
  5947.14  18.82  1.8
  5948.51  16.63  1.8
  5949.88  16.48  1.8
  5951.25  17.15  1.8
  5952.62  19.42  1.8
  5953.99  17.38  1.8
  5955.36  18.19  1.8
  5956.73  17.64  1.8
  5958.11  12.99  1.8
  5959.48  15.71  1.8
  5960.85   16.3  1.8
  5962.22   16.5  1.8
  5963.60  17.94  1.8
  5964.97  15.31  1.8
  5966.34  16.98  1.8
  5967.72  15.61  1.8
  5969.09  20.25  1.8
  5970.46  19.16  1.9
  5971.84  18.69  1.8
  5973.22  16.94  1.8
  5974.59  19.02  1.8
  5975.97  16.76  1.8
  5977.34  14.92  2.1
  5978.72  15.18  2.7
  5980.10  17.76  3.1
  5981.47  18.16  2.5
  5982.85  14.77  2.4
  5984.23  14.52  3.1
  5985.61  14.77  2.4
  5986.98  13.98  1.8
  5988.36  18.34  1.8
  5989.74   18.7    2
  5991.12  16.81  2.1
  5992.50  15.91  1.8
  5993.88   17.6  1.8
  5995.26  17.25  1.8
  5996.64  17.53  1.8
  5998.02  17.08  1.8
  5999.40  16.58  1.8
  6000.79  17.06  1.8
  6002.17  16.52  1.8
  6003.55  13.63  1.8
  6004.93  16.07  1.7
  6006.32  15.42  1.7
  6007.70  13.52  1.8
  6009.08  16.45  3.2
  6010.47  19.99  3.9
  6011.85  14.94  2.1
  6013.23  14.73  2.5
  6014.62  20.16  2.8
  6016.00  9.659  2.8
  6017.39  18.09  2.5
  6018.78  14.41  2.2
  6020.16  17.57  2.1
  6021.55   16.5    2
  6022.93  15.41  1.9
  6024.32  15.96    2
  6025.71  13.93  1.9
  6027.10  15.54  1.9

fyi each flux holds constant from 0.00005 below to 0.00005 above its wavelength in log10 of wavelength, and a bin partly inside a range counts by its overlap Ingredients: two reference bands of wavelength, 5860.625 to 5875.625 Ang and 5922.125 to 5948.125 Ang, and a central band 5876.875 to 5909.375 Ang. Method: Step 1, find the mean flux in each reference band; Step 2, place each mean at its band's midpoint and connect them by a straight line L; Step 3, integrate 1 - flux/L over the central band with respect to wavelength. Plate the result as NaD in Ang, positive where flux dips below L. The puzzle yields 0.6 Ang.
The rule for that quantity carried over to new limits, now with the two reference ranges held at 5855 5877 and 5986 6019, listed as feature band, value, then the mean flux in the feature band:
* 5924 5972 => -2.5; 17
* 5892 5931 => -1.2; 16.6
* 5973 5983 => -0.3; 16.8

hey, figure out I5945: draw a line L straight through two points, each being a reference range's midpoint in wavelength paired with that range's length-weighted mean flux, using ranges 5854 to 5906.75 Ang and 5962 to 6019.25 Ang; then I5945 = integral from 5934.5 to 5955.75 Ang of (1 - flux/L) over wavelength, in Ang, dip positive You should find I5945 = -1.5 Ang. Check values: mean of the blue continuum 16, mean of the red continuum 16.5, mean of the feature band 17.4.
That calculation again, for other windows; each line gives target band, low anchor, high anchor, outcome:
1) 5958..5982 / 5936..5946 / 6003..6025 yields -0.32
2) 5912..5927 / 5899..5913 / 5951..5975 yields 0.53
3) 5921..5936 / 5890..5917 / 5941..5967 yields 0.64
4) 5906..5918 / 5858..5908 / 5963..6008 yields -0.95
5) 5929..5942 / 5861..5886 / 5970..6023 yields -0.11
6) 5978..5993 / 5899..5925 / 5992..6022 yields 0.04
